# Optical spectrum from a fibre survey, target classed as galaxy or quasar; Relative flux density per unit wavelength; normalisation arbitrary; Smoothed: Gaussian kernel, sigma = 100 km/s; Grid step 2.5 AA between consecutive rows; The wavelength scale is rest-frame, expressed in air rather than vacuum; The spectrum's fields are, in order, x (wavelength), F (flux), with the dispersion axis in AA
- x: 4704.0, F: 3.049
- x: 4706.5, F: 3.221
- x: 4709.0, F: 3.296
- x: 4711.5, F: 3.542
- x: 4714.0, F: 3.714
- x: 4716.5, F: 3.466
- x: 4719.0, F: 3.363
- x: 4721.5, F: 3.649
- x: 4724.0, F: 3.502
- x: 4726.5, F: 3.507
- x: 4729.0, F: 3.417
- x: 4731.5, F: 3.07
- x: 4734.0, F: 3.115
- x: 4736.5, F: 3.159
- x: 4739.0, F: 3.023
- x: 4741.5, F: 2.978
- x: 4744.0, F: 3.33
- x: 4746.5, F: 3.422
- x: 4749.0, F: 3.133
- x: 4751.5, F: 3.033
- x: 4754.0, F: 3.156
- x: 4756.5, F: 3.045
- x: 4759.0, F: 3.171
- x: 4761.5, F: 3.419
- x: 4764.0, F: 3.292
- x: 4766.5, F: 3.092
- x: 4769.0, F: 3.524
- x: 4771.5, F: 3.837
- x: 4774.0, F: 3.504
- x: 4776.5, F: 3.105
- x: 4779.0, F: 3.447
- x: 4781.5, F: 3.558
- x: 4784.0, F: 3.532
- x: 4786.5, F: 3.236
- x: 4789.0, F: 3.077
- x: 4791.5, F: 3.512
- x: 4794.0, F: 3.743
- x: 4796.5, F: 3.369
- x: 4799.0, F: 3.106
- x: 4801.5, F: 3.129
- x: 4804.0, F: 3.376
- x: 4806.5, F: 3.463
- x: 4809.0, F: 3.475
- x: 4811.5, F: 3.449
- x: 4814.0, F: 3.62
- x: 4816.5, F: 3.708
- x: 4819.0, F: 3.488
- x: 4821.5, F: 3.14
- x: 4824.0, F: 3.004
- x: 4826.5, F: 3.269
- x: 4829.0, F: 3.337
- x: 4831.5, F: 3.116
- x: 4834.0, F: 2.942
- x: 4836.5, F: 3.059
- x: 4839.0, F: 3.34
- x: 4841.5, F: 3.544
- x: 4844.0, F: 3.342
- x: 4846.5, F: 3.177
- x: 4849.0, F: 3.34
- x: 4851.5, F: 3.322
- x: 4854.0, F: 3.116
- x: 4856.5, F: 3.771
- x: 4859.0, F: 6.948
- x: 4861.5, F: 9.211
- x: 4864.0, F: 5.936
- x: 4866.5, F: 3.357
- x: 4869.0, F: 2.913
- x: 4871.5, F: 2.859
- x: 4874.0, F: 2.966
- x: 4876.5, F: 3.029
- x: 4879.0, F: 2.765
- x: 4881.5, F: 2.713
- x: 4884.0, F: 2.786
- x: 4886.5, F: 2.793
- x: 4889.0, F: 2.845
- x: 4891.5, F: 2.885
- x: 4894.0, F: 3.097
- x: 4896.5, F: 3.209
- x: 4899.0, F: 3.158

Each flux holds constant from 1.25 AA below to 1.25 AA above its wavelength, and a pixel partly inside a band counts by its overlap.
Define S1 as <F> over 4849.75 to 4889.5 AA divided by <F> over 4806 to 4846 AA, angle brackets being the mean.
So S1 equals 1.16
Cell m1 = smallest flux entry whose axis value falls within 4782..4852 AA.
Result 2.942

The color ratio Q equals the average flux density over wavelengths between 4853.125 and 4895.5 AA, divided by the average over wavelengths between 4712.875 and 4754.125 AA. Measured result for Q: 1.14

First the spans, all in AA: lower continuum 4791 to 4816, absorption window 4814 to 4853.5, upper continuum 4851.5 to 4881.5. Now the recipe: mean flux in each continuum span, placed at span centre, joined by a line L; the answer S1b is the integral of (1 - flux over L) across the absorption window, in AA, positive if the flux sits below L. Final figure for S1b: 5.1 AA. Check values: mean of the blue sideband 3.43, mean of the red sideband 4.16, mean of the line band 3.28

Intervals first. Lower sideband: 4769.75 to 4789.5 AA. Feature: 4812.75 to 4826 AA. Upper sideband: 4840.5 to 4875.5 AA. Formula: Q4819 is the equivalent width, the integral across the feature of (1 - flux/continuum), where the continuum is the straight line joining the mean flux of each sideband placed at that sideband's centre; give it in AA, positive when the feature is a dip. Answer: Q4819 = 1.4 AA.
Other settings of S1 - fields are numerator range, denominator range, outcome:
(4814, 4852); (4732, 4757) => 1.05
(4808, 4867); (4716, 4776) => 1.17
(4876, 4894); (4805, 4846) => 0.85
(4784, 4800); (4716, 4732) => 0.98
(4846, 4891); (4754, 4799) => 1.12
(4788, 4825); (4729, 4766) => 1.07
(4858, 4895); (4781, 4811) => 1.12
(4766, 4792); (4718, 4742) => 1.04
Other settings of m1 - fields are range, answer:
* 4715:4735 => 3.07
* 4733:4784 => 2.978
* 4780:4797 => 3.077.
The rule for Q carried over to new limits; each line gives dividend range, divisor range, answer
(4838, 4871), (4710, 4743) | 1.26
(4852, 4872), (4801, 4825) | 1.41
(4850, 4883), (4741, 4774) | 1.24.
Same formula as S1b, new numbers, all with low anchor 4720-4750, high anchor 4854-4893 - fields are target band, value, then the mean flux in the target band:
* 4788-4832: 2.61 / 3.36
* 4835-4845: 1.03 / 3.31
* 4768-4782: -0.23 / 3.49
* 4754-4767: 0.66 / 3.21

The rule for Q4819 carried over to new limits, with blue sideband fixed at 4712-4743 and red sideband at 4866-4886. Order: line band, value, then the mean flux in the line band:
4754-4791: -1.61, 3.34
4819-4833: -0.68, 3.2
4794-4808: -0.95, 3.33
